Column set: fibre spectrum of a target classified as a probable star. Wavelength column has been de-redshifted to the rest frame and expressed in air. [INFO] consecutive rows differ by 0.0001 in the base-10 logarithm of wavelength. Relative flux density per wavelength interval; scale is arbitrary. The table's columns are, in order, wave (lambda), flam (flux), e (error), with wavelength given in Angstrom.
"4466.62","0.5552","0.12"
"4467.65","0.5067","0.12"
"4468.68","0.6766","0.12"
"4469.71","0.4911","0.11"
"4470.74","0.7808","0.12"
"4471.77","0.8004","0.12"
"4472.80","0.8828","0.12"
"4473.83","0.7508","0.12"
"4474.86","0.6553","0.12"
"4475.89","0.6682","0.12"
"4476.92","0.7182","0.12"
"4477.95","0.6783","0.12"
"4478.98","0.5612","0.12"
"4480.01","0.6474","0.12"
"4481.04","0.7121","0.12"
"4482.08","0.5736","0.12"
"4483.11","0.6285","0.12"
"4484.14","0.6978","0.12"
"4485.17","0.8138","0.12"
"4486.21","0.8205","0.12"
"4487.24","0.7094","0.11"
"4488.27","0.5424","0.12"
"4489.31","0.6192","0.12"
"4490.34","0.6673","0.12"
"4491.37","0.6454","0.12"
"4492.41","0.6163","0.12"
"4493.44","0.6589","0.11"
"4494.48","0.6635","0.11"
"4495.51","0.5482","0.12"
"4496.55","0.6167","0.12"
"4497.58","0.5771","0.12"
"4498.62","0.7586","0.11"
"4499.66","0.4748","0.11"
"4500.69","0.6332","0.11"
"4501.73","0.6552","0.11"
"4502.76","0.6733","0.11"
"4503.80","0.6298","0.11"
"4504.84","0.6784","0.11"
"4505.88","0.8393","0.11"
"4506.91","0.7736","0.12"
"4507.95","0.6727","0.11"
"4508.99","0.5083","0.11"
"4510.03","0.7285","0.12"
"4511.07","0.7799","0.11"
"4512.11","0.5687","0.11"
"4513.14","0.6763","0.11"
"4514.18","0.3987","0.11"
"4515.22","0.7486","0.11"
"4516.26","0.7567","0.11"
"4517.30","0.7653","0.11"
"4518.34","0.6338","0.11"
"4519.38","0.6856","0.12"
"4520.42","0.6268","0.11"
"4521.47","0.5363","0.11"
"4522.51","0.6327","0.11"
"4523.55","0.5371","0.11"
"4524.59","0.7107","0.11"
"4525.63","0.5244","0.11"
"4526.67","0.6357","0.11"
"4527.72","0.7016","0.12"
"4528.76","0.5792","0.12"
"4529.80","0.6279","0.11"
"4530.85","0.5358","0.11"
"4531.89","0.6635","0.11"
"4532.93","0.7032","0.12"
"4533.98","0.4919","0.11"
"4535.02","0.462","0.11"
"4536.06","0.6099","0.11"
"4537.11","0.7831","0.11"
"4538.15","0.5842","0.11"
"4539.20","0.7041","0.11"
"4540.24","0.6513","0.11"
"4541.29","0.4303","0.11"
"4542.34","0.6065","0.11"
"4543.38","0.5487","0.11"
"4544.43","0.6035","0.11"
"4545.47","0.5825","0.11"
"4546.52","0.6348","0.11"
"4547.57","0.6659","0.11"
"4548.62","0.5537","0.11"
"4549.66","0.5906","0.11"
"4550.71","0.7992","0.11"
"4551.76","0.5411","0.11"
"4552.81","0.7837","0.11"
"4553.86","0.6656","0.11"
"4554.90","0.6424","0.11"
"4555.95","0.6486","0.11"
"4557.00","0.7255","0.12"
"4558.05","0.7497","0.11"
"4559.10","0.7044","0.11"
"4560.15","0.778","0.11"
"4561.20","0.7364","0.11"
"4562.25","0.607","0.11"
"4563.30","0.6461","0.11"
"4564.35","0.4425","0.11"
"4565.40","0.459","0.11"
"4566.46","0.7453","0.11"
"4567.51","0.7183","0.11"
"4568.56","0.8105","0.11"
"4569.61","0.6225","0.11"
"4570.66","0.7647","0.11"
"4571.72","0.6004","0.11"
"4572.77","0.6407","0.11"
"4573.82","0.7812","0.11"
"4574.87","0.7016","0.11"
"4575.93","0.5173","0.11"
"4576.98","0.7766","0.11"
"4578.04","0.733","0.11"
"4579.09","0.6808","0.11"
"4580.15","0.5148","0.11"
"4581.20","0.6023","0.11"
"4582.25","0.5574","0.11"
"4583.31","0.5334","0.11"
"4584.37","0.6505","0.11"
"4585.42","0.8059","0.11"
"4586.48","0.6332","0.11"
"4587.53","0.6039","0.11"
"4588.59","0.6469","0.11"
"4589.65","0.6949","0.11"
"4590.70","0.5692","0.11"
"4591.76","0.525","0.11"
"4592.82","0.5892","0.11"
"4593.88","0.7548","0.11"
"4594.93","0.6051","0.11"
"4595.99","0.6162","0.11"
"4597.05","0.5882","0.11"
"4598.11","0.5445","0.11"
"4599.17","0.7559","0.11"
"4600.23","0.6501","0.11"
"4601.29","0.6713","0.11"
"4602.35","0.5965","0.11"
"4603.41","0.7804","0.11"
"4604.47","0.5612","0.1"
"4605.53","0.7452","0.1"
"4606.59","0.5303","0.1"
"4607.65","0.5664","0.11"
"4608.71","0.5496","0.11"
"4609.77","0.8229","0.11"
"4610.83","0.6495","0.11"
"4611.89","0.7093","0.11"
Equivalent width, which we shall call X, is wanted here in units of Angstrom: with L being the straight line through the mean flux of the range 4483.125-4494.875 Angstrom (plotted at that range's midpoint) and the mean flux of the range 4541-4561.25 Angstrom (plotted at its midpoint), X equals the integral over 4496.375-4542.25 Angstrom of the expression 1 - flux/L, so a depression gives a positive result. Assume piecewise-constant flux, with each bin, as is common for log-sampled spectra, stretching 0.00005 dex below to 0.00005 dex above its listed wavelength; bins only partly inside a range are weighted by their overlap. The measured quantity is 1.9 Angstrom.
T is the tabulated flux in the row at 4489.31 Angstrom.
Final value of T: 0.6192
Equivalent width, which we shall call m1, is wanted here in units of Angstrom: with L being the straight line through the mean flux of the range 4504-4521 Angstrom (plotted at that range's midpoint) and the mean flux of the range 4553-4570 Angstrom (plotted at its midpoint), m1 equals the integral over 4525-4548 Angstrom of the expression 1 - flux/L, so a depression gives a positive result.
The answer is 2.3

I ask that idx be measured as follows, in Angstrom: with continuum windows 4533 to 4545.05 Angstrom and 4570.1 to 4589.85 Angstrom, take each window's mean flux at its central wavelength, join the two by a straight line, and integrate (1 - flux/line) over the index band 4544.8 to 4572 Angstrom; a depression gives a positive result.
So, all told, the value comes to -1.8 Angstrom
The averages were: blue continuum 0.593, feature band 0.662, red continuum 0.654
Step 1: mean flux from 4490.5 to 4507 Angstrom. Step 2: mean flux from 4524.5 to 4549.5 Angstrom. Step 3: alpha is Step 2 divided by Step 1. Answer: 0.9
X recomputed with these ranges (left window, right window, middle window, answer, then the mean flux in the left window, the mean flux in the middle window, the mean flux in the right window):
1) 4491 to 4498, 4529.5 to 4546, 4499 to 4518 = -1.7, 0.618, 0.665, 0.599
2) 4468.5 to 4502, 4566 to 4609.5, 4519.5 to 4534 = 1.0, 0.665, 0.613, 0.648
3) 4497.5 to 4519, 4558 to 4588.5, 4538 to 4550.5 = 1.1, 0.665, 0.602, 0.658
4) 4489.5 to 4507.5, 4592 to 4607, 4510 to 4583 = 0.6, 0.653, 0.641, 0.641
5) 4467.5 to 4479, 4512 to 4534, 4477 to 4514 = 0.4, 0.692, 0.657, 0.629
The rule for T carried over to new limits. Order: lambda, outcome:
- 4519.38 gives 0.6856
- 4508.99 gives 0.5083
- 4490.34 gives 0.6673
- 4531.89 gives 0.6635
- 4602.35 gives 0.5965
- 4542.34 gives 0.6065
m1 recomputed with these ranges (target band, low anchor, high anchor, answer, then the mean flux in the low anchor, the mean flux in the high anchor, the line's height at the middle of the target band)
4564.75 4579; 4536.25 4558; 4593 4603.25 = -0.84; 0.639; 0.646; 0.642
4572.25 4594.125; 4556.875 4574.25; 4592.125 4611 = 0.59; 0.677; 0.642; 0.66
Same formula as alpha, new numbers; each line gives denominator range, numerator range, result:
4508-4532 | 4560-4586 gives 1.03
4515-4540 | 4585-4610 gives 1.01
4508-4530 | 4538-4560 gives 1.01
